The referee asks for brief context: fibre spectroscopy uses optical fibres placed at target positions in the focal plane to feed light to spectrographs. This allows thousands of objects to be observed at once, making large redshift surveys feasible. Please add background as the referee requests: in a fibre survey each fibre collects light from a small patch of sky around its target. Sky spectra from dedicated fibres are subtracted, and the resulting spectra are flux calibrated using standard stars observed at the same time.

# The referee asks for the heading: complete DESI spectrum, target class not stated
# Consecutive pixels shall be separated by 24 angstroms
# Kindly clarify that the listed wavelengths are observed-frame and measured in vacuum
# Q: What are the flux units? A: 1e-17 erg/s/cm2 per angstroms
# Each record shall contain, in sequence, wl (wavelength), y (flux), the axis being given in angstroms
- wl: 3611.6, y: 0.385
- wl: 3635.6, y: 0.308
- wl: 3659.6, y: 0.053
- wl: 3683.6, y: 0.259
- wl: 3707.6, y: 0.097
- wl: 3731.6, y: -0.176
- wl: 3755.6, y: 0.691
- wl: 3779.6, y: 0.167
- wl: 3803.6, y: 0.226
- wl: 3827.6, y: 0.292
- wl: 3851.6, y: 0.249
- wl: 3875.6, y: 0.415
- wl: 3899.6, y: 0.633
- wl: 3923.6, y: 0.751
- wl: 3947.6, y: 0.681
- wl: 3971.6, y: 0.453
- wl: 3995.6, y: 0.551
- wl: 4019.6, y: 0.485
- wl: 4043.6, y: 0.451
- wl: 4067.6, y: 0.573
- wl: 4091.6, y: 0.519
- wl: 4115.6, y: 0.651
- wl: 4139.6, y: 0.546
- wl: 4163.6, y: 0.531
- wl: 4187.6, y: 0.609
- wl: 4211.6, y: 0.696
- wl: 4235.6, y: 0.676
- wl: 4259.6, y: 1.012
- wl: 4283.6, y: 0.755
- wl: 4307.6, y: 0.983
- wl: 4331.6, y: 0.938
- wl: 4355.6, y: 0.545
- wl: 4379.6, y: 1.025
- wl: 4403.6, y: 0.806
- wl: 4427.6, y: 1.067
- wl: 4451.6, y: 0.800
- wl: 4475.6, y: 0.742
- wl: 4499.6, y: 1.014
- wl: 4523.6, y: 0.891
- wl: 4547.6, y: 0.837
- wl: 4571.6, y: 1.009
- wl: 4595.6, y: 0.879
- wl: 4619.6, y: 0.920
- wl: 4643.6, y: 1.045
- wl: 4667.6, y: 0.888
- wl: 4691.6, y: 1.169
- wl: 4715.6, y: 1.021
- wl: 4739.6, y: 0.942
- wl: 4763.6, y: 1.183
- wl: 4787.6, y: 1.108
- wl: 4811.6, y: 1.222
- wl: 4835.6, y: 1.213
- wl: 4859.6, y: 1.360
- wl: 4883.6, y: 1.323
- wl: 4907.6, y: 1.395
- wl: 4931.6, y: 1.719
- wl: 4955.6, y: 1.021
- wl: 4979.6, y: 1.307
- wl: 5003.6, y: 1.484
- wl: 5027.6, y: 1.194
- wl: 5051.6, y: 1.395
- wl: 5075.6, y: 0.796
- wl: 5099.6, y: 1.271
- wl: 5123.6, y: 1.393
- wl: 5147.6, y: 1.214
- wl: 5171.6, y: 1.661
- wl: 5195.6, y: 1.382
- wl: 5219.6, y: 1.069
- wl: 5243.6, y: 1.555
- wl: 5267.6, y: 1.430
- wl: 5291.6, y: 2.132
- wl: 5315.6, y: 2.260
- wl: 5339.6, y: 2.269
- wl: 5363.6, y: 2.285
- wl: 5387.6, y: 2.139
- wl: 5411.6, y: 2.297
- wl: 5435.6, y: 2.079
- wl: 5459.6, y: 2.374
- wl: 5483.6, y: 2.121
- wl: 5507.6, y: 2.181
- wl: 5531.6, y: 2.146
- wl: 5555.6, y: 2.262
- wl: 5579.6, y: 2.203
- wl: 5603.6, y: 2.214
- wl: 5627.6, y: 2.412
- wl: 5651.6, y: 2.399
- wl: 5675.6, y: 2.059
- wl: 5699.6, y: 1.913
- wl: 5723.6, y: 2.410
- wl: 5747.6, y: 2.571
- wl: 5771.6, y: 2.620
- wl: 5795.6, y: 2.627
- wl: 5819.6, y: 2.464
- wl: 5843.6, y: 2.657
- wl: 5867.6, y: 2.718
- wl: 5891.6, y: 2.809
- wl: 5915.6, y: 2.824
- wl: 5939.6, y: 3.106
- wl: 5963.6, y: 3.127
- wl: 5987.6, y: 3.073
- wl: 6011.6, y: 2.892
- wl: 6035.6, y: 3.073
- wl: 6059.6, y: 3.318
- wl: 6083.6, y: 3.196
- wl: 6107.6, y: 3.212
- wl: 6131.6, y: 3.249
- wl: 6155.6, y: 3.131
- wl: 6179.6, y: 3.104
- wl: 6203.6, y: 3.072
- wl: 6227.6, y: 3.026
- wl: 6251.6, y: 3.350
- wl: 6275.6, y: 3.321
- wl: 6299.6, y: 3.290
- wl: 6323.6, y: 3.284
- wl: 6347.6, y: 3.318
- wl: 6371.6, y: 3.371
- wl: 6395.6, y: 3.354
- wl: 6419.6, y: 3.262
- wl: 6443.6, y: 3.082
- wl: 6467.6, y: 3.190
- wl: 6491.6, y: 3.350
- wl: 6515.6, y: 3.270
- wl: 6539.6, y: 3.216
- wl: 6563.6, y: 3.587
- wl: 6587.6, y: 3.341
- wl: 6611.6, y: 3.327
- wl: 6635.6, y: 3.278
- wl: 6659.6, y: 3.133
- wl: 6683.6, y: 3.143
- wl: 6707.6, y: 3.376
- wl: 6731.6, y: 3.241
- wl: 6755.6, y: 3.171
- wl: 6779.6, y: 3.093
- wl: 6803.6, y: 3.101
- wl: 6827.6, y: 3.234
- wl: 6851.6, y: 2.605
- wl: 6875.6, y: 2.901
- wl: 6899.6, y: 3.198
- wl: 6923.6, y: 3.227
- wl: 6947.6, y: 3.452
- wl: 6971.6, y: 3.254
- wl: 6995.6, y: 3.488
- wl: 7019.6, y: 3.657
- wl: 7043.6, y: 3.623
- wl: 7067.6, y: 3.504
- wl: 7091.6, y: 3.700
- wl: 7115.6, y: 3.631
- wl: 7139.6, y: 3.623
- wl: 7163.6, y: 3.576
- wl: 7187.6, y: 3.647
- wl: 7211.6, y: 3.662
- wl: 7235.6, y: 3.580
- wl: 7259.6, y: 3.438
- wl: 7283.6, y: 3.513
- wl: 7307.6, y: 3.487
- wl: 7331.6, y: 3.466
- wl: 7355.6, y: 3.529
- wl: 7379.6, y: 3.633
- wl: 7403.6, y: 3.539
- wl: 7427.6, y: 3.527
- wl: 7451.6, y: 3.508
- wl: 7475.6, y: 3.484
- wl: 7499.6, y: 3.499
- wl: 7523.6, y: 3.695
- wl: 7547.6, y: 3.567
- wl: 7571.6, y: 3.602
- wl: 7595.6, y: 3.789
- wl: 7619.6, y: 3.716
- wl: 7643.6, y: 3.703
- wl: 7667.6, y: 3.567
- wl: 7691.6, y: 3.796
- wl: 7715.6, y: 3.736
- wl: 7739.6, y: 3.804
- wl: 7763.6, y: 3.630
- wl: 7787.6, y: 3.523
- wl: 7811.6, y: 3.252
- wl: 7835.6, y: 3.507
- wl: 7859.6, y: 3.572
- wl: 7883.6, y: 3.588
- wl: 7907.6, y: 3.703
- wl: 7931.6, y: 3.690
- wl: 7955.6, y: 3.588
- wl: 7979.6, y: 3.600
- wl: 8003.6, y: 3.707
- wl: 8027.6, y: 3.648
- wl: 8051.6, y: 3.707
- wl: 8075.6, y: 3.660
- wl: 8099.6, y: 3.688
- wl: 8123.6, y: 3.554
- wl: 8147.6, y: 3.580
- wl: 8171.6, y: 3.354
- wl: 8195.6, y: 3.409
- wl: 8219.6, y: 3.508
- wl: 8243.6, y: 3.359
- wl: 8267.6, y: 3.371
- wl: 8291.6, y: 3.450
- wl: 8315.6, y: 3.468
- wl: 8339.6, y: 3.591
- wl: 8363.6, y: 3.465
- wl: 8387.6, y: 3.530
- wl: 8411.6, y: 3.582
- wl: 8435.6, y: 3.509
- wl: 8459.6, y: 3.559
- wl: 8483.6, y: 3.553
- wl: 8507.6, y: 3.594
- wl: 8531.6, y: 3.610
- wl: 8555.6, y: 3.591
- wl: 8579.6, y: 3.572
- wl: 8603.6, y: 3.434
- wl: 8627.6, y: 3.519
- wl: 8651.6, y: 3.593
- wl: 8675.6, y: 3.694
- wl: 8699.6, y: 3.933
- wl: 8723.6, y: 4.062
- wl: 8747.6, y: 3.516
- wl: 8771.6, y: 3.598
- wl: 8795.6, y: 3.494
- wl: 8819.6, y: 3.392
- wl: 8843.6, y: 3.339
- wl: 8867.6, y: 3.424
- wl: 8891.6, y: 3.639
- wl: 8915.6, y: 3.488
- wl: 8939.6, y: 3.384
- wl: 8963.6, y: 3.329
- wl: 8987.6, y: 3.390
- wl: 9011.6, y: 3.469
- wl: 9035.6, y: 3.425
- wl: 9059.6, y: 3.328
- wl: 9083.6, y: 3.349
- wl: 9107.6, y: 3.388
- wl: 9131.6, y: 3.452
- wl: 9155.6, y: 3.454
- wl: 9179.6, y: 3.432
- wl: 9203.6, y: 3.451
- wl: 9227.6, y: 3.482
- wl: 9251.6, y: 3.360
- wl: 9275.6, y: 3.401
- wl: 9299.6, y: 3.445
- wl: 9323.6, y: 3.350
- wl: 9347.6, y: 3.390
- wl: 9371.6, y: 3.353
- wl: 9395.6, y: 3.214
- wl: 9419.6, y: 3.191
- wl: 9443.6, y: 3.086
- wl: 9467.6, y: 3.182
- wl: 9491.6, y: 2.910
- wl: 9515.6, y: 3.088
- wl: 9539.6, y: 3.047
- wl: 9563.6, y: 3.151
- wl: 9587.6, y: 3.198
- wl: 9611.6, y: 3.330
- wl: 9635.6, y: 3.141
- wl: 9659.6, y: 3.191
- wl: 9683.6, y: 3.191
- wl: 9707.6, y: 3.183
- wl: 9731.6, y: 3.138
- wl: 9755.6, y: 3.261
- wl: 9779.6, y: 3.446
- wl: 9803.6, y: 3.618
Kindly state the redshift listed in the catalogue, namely 0.32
